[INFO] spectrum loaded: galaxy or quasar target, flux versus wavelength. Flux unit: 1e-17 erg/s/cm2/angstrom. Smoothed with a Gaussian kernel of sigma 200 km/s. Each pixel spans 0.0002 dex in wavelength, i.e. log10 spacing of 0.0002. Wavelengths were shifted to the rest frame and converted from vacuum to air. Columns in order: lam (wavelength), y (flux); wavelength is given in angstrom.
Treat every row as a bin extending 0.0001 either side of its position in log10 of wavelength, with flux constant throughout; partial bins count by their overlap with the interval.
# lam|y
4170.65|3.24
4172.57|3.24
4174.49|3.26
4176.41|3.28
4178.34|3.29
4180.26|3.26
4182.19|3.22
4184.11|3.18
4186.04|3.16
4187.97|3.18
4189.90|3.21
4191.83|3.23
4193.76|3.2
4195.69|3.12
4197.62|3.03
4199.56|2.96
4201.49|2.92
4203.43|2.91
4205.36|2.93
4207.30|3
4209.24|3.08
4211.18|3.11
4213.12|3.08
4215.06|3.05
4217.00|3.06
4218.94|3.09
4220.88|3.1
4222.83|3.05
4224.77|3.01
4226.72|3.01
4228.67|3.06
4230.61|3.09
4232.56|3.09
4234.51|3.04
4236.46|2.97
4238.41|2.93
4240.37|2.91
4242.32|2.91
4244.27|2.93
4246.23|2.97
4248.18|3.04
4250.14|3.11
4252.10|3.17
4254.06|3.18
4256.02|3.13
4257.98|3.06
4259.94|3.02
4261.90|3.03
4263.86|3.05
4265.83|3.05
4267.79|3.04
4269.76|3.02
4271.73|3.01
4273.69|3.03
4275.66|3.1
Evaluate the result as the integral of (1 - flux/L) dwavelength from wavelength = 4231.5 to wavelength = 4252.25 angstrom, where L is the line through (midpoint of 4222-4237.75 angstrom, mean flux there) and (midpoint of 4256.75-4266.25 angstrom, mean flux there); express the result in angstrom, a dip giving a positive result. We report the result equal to 0.3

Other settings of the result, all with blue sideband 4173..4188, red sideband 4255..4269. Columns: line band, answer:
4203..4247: 1.6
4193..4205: 0.7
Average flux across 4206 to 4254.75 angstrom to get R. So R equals 3.04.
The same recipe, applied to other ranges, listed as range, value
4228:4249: 2.99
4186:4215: 3.07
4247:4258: 3.12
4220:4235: 3.06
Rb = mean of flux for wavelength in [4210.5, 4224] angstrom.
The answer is 3.08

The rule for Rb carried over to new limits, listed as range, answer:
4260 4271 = 3.03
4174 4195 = 3.22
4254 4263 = 3.08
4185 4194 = 3.19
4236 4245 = 2.93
